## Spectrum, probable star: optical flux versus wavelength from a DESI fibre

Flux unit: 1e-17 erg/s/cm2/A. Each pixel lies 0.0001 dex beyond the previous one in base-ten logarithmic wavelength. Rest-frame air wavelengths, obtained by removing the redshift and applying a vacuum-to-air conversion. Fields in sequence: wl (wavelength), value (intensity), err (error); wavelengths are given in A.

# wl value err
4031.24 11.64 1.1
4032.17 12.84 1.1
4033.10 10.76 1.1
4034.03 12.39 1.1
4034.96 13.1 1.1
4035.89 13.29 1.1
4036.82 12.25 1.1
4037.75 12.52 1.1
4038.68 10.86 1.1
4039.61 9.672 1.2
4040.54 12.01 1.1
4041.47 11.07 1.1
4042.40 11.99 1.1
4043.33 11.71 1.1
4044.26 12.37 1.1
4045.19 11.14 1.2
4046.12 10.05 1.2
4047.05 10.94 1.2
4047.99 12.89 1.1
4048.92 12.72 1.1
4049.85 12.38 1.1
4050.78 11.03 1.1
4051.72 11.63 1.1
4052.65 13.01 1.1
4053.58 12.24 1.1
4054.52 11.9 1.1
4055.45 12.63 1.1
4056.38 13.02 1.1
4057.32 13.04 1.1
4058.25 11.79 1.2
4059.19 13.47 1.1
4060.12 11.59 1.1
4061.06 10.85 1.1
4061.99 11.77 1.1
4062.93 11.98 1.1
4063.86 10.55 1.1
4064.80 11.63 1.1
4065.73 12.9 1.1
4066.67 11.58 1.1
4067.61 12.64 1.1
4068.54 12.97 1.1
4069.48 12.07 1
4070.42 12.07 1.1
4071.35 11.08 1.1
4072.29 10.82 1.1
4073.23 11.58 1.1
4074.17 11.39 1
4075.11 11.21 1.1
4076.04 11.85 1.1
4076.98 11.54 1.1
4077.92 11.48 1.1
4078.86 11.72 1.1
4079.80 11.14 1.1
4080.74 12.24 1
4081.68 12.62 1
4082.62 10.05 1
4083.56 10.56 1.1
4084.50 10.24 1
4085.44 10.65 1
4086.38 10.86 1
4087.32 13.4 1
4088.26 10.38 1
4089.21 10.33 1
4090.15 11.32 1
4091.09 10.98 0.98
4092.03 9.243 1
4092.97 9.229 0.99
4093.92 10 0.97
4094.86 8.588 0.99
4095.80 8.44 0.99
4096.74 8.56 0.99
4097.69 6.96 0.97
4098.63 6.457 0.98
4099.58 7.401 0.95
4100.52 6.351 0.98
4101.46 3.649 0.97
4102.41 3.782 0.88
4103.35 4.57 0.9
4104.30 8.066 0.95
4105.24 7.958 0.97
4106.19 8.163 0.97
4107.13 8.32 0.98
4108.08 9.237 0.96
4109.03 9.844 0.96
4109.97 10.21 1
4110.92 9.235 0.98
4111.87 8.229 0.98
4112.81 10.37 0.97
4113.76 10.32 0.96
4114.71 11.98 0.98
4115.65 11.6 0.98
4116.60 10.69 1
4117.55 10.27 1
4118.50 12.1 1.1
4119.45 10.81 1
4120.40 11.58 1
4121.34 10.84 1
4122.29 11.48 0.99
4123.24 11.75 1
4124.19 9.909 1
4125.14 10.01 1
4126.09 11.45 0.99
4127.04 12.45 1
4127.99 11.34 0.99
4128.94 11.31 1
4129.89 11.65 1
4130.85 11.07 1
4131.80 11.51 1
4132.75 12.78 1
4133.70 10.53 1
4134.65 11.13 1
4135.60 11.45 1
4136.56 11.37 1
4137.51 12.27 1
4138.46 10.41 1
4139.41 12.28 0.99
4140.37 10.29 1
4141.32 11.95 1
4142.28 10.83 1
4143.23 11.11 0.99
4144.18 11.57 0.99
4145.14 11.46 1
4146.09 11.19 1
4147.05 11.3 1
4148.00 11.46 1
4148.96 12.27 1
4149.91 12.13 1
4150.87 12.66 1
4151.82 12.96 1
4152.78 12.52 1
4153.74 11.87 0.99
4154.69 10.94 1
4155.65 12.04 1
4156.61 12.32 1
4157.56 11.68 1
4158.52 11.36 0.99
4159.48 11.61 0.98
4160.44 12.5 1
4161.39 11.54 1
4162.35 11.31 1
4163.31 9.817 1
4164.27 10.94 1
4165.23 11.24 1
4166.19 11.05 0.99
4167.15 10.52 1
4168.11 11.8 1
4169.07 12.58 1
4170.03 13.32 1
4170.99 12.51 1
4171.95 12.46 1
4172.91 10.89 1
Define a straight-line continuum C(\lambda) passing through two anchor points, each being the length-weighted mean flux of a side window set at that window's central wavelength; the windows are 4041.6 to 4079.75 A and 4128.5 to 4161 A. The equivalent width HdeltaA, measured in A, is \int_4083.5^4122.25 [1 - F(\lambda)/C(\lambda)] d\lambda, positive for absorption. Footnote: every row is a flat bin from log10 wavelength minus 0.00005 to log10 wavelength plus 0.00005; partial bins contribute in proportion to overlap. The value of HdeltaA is 8.01 A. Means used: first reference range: 11.9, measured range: 9.32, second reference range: 11.6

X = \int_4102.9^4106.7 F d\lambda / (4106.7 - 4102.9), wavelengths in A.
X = 7.22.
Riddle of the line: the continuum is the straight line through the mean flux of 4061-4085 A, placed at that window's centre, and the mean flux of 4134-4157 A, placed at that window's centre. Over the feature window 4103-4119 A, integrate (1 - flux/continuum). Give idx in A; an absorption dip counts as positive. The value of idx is 2.9 A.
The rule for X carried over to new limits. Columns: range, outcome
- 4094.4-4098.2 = 8.12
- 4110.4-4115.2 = 10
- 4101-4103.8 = 4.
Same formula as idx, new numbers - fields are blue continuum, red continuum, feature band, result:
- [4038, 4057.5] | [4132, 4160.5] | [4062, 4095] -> 1.43 A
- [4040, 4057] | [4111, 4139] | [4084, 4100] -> 2.61 A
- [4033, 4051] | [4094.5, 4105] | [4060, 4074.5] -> -3.36 A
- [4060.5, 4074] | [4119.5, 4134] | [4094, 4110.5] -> 5.71 A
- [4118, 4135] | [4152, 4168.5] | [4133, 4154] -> -0.36 A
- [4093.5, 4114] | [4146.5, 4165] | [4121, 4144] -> -2.98 A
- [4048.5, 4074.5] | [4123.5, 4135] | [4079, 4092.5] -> 0.84 A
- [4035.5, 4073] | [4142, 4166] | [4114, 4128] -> 0.62 A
